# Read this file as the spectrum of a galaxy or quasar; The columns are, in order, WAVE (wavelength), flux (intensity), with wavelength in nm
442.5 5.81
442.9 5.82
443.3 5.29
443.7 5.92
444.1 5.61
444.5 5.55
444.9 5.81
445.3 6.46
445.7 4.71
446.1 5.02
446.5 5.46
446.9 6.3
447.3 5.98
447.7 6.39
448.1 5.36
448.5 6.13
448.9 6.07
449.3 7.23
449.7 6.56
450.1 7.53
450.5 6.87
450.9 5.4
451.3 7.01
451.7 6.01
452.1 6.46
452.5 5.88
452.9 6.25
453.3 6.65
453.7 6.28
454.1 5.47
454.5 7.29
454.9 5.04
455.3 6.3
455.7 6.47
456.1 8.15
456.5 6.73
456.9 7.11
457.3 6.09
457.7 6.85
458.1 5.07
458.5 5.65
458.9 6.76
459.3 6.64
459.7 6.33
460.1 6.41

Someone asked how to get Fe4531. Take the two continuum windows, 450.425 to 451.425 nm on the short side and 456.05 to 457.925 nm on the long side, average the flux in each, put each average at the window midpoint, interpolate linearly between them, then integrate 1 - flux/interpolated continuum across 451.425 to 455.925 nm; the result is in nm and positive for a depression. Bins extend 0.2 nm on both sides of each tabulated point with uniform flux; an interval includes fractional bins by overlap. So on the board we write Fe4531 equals 0.243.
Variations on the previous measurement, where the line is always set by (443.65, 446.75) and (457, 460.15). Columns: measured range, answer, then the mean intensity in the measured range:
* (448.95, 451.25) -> -0.35 nm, 6.69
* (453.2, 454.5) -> -0.06 nm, 6.27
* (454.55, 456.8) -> -0.19 nm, 6.61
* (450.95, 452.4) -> -0.11 nm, 6.34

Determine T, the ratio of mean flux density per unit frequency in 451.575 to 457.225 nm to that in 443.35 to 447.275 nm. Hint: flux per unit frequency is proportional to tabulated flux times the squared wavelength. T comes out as 1.19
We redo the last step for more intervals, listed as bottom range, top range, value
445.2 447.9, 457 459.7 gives 1.14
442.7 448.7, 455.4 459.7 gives 1.20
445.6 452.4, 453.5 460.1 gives 1.07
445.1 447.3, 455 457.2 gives 1.27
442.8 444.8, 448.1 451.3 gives 1.18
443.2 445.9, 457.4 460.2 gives 1.18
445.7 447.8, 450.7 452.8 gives 1.10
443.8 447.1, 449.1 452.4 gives 1.20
